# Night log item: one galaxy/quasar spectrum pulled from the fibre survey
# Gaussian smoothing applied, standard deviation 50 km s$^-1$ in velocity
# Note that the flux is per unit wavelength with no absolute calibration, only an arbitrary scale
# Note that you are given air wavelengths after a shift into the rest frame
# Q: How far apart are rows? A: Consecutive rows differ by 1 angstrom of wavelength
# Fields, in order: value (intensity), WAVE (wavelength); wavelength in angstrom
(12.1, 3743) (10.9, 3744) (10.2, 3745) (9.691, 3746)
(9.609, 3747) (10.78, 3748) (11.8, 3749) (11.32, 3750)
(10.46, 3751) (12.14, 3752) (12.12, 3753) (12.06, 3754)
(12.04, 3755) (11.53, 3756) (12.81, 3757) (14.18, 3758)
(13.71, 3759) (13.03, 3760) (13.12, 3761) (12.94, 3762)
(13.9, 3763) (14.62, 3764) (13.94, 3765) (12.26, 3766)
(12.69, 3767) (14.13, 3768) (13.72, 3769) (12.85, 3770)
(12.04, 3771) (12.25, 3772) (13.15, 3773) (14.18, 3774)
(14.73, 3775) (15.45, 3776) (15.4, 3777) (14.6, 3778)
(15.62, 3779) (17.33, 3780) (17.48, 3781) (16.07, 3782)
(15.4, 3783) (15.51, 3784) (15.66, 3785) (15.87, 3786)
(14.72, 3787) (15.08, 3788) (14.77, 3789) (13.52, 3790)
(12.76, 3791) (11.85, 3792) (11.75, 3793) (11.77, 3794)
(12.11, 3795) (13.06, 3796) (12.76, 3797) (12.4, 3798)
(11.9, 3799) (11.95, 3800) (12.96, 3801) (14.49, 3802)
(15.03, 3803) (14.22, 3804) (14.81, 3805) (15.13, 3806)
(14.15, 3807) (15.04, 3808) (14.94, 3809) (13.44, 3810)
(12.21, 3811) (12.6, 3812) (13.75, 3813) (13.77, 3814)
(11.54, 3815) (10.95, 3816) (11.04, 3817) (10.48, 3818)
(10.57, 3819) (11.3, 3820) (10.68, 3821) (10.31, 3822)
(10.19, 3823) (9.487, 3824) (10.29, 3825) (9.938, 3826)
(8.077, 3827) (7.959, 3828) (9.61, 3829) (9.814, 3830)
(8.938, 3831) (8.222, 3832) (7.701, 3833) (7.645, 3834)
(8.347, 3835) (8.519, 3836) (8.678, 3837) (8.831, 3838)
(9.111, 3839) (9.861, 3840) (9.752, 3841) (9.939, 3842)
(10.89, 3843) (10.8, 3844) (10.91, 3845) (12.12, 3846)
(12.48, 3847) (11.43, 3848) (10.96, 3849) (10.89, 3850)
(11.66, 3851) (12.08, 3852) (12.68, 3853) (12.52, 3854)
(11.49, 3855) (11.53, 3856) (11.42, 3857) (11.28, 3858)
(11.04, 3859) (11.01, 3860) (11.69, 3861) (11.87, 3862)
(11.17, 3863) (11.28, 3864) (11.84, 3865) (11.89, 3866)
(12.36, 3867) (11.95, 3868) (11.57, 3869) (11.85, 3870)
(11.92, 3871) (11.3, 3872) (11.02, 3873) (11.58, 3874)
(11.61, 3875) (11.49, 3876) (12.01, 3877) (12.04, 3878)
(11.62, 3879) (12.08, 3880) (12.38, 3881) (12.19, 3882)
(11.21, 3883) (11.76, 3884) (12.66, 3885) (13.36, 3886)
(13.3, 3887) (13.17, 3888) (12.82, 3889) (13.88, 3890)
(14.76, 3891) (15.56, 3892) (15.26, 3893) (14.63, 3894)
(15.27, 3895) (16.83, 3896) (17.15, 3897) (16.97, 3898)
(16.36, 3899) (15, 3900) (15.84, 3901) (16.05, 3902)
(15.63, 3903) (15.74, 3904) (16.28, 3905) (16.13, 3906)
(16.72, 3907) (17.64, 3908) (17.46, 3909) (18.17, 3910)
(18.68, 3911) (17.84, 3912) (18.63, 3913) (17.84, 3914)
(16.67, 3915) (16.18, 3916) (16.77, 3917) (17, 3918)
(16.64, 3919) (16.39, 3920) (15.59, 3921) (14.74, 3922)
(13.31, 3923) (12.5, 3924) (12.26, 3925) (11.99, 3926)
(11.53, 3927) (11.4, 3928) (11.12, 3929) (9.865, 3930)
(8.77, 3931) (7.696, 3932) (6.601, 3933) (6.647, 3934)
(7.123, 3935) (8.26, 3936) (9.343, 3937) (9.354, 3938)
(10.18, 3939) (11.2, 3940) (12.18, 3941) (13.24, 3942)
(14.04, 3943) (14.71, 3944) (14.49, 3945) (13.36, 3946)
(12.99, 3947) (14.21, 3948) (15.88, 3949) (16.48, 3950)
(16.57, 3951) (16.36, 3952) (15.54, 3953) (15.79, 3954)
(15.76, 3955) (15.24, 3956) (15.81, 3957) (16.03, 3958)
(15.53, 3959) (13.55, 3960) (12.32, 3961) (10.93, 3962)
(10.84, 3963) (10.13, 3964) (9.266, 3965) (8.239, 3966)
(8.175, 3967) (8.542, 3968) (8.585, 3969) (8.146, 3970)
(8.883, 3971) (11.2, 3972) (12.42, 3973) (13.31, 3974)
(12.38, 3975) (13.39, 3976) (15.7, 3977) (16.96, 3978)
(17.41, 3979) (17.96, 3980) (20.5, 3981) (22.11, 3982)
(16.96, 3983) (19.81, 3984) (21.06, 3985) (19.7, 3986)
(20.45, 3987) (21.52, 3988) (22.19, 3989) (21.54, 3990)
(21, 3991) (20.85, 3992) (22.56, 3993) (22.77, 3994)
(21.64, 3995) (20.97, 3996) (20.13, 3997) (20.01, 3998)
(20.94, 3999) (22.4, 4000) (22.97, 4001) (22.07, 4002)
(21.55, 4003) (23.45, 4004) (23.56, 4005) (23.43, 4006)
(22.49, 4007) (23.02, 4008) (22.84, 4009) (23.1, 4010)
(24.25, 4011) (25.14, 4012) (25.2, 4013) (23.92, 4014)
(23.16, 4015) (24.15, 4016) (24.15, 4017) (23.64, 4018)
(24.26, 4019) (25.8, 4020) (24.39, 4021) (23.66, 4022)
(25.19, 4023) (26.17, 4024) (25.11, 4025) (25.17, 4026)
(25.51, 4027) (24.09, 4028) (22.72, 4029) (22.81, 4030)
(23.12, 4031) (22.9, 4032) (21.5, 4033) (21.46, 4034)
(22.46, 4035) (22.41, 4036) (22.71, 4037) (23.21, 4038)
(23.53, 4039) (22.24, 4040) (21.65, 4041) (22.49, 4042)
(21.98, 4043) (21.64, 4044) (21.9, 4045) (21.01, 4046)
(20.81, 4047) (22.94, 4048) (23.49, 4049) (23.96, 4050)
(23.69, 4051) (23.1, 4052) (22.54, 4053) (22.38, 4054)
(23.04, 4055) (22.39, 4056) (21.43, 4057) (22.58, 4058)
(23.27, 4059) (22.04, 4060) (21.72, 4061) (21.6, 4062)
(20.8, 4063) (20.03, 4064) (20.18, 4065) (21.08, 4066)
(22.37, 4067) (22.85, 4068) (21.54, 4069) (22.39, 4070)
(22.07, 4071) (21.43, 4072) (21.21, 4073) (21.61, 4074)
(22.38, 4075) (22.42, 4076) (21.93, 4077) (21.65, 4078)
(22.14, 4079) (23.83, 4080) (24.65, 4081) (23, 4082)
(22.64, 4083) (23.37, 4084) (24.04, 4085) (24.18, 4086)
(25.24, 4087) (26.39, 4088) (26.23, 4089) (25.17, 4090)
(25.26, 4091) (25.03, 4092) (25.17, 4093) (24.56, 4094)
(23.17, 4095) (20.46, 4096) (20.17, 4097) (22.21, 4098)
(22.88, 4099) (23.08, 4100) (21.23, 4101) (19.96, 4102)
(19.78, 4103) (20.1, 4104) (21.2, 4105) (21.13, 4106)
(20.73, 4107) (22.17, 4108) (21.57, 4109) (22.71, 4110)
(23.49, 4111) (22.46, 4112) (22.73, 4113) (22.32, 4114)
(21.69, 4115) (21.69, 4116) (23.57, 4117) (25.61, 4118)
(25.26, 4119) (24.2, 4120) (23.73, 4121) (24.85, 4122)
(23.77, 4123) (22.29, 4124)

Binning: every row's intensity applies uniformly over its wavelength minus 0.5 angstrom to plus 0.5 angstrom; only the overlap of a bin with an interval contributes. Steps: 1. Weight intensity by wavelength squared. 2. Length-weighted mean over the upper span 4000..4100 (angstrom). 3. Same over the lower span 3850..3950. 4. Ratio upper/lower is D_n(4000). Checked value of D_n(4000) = 1.88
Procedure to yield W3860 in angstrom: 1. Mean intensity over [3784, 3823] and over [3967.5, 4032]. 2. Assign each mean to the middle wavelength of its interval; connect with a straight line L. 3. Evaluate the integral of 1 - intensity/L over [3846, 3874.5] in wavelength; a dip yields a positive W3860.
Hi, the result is 6.7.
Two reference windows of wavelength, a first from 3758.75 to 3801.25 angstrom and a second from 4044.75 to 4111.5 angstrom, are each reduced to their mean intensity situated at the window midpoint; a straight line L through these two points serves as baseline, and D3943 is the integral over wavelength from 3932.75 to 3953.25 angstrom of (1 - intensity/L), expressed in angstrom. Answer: 6.9 angstrom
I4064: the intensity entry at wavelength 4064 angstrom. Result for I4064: 20.03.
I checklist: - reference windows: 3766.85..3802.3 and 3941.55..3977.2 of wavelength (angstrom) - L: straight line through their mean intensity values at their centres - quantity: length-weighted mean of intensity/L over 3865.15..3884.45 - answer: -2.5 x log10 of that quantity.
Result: 0.14 mag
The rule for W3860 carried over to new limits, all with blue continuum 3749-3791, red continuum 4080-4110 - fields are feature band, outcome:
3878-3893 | 3.6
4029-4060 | -1.4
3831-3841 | 4.5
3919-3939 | 8.1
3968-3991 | 3.9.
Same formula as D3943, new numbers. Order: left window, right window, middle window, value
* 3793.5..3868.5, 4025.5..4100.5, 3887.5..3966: 9.2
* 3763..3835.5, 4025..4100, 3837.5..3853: 3.9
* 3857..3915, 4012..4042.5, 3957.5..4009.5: 8.6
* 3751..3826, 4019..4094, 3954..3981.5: 9.5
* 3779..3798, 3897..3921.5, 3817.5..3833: 5.5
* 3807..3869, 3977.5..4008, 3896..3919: -2.0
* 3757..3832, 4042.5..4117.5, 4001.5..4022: -3.5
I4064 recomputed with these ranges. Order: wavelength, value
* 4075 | 22.38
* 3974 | 13.31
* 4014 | 23.92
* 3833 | 7.701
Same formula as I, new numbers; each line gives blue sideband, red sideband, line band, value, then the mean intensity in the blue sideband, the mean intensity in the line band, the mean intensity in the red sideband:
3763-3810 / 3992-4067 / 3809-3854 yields 0.43 mag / 14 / 10.5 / 22.8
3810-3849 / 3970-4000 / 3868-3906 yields -0.02 mag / 10.3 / 13.6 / 18.4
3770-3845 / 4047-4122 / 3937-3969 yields 0.33 mag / 12.3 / 13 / 22.7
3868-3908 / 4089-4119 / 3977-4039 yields -0.20 mag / 13.8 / 22.4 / 22.6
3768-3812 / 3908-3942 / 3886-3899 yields -0.13 mag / 14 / 15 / 13.1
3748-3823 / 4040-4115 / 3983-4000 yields -0.07 mag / 13.3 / 21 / 22.5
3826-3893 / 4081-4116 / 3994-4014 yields -0.23 mag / 11.2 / 22.6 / 22.8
